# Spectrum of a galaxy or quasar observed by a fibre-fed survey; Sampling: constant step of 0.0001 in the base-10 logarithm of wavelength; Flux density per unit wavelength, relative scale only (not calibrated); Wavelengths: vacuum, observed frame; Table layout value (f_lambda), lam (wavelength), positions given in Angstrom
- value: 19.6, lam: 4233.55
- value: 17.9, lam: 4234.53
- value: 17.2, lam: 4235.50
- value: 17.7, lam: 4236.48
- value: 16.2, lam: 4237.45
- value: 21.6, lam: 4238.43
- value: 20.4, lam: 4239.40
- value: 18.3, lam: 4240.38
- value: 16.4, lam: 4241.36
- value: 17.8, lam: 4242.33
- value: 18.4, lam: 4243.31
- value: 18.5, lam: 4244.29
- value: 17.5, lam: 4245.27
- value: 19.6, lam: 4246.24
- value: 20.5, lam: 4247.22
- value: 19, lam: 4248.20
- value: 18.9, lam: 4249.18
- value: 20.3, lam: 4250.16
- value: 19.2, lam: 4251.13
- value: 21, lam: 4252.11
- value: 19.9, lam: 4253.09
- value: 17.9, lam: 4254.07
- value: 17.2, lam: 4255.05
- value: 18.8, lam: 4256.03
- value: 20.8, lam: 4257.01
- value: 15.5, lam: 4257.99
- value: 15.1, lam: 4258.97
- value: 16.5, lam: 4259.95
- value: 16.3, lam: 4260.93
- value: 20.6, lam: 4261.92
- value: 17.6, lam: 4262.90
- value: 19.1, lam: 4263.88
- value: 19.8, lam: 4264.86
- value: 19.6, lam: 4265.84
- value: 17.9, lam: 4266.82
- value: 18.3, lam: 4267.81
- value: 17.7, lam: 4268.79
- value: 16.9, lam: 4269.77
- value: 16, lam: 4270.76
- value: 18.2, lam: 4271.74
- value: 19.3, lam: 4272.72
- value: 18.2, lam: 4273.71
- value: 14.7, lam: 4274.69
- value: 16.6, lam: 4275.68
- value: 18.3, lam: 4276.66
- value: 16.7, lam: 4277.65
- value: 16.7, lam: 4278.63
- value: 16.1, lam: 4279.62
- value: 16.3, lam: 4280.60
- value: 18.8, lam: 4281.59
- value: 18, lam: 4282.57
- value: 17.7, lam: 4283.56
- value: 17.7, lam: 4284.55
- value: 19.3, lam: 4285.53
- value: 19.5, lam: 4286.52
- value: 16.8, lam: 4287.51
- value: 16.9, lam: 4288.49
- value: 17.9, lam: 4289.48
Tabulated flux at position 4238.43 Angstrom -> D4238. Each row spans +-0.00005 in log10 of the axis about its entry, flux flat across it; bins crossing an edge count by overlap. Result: 21.6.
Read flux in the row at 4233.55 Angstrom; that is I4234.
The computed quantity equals 19.6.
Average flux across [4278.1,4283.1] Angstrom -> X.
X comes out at 17.2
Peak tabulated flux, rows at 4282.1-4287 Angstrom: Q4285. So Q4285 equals 19.5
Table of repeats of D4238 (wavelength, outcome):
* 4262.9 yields 17.6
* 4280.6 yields 16.3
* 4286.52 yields 19.5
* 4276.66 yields 18.3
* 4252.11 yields 21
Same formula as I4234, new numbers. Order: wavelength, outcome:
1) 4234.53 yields 17.9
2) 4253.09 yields 19.9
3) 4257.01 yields 20.8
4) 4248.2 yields 19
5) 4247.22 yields 20.5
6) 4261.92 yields 20.6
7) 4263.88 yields 19.1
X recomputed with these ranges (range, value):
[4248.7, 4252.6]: 19.9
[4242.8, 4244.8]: 18.4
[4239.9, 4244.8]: 17.9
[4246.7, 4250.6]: 19.6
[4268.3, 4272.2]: 17.2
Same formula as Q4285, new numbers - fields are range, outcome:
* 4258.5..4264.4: 20.6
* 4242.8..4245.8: 18.5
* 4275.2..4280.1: 18.3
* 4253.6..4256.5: 18.8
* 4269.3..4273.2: 19.3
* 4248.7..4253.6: 21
